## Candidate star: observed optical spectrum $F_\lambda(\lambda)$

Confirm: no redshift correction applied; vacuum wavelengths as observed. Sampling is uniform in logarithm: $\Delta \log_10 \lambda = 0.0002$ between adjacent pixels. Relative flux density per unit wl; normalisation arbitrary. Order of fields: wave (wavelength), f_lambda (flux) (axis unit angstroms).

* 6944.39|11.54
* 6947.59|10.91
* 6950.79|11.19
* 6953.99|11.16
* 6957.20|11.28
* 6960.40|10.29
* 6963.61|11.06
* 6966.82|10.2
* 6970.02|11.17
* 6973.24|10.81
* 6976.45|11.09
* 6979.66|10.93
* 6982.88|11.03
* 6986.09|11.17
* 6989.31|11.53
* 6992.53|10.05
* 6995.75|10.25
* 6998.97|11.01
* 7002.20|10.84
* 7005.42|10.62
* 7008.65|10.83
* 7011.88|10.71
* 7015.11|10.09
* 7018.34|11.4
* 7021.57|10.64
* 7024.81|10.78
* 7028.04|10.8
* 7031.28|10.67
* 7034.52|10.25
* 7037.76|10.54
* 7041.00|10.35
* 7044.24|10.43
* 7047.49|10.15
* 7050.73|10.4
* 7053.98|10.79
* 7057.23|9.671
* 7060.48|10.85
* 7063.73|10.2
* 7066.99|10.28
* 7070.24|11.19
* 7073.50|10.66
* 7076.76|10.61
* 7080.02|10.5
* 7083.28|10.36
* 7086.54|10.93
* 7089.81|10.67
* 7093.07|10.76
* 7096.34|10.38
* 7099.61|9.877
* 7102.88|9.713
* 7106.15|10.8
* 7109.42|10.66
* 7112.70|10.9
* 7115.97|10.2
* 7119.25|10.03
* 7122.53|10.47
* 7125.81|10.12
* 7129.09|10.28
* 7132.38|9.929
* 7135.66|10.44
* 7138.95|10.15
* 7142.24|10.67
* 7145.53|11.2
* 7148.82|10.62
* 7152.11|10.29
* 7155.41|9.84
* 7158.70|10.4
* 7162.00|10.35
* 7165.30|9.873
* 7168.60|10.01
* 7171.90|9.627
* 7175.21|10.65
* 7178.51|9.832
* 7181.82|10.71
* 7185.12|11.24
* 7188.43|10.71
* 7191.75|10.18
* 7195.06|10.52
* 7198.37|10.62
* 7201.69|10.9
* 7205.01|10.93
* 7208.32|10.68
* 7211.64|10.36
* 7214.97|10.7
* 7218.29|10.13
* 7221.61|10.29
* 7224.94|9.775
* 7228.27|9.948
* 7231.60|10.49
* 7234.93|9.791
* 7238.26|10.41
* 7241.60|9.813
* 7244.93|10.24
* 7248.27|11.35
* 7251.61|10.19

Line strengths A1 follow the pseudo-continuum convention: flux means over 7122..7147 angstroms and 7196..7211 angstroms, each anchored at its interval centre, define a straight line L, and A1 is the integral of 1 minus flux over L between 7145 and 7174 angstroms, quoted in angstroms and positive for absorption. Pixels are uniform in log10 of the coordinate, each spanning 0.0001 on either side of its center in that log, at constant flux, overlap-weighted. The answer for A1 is 0.8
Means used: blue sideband 10.4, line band 10.2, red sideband 10.7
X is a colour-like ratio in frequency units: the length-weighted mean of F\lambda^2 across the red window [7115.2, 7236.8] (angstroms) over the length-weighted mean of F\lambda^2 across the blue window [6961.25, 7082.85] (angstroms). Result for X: 1.0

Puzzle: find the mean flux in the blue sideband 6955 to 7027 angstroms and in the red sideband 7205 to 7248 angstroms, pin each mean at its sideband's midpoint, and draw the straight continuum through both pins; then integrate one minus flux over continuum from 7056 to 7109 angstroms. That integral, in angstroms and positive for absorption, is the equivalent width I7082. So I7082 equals 0.6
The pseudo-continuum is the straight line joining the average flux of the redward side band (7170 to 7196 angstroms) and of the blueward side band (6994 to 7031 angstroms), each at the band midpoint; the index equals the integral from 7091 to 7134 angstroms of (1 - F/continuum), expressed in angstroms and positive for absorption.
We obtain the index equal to 0.9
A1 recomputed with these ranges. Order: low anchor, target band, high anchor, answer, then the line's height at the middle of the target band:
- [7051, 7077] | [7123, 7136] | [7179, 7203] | 0.5 angstroms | 10.6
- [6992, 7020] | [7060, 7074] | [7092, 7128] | -0.2 angstroms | 10.5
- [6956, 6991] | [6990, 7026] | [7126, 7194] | 0.5 angstroms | 10.8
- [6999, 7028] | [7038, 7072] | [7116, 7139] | 0.4 angstroms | 10.6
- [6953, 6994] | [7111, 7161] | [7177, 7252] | 1.0 angstroms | 10.6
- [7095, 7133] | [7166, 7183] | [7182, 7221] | 0.6 angstroms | 10.5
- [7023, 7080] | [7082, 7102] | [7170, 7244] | 0.0 angstroms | 10.5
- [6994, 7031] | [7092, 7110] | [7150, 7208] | 0.4 angstroms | 10.6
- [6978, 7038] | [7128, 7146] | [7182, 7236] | 0.3 angstroms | 10.6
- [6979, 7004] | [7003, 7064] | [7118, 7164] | 0.9 angstroms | 10.7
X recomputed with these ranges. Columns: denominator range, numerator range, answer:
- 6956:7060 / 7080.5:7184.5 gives 1.00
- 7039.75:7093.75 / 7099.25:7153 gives 1.00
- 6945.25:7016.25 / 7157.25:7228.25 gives 1.02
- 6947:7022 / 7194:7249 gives 1.02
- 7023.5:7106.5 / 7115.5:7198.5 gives 1.01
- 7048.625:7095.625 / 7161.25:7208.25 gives 1.02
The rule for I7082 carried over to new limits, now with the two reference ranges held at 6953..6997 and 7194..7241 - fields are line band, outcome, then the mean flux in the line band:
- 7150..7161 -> 0.3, 10.2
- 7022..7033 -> 0.0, 10.7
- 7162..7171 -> 0.4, 9.99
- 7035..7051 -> 0.5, 10.4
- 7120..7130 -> 0.3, 10.3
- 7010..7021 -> 0.1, 10.7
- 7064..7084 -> 0.1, 10.6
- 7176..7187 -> -0.2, 10.6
